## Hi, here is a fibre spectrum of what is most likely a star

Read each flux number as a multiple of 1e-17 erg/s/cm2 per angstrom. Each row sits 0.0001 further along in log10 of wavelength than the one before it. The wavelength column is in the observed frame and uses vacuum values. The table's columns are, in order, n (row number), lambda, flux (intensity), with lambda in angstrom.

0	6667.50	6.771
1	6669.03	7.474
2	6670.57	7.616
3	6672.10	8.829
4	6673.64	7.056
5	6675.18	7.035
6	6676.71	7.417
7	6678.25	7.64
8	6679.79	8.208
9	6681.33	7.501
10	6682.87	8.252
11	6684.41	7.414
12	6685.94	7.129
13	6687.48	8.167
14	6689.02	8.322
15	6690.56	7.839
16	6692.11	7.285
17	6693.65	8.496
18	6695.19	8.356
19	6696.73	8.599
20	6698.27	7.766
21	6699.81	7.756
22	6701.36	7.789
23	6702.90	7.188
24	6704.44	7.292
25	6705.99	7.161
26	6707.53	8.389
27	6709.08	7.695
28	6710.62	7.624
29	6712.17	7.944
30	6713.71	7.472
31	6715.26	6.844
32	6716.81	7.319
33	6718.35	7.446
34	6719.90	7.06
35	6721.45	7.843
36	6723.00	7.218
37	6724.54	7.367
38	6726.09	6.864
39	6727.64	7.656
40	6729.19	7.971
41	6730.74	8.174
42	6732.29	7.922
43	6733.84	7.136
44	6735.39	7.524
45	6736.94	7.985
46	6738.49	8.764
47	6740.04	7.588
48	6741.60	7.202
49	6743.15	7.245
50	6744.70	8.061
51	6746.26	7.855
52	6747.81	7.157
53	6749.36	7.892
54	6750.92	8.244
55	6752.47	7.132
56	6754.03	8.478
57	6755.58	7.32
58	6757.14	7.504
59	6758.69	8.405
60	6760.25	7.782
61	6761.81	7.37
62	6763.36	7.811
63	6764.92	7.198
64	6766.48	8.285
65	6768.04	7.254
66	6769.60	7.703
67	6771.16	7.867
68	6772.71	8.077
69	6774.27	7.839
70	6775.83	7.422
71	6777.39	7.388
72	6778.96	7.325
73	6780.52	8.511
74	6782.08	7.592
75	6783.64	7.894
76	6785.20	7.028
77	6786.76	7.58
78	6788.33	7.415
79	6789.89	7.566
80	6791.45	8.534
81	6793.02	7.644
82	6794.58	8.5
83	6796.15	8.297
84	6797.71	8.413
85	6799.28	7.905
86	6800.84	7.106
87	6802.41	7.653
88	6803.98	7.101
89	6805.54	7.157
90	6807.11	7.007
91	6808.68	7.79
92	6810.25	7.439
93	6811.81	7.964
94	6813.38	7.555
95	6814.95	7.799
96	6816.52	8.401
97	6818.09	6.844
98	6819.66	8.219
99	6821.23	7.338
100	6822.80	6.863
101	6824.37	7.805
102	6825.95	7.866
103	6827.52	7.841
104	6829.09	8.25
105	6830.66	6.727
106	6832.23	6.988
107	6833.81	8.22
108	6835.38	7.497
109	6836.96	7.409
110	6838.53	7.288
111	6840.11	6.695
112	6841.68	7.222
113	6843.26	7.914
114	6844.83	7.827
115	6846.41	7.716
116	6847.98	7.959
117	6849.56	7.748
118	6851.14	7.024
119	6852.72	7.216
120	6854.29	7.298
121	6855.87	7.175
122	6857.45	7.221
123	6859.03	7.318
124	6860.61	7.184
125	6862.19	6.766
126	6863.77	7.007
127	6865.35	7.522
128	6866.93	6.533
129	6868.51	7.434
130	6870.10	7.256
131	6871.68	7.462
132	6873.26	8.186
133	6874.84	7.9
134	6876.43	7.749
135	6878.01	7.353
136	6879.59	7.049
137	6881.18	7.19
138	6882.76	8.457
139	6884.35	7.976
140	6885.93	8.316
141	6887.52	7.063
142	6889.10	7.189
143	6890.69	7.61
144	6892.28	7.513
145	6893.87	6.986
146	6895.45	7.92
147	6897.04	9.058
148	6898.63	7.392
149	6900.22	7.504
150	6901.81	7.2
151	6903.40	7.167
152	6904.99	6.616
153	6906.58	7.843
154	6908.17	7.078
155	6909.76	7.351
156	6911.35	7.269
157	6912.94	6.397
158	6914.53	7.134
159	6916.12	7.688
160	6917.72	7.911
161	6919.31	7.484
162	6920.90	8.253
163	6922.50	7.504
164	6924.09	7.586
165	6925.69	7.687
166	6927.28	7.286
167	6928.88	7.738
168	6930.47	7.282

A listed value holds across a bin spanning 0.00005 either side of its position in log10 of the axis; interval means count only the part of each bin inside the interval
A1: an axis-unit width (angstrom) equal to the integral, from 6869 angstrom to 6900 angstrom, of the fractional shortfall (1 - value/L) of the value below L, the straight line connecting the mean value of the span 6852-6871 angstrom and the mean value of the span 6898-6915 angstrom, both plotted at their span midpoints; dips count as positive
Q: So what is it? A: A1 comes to -2.11 angstrom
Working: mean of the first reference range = 7.16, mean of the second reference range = 7.18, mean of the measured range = 7.66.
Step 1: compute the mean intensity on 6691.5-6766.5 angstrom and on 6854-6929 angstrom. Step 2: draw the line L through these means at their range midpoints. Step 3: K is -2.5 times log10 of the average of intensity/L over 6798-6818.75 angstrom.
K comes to 0.00 mag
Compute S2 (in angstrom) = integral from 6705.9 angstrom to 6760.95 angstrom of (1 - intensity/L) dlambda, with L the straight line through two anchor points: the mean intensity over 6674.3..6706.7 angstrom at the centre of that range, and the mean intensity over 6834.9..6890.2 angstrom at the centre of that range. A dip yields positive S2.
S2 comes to 0.1 angstrom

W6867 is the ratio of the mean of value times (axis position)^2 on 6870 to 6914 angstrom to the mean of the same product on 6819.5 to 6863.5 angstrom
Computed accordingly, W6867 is 1.02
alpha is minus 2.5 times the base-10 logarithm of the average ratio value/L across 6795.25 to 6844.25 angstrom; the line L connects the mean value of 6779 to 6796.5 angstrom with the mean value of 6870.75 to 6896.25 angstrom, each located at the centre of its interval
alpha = 0.028 mag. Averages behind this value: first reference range 7.84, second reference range 7.62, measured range 7.57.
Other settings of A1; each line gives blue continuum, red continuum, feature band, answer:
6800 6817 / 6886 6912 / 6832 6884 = 0.4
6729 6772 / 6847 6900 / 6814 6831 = -0.1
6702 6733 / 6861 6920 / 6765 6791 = -0.6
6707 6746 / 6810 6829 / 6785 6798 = -0.4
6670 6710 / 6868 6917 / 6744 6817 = -0.7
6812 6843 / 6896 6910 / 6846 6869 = 0.7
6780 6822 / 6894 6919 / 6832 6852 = 0.2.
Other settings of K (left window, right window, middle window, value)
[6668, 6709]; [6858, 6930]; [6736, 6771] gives -0.010 mag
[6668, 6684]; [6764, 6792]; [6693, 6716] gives -0.010 mag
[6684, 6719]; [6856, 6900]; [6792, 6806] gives -0.026 mag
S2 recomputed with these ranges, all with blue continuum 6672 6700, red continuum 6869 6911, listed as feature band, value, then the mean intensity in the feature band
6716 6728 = 0.7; 7.34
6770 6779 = 0.0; 7.68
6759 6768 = 0.0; 7.69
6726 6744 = 0.1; 7.7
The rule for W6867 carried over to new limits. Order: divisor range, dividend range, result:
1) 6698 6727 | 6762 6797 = 1.06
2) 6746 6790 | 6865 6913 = 1.01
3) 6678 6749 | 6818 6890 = 1.01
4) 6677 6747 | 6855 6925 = 1.02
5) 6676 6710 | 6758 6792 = 1.01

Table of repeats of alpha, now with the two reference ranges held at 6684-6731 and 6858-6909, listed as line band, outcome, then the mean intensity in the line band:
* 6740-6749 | 0.01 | 7.53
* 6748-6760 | -0.03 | 7.82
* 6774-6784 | -0.02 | 7.69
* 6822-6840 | 0.00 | 7.49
